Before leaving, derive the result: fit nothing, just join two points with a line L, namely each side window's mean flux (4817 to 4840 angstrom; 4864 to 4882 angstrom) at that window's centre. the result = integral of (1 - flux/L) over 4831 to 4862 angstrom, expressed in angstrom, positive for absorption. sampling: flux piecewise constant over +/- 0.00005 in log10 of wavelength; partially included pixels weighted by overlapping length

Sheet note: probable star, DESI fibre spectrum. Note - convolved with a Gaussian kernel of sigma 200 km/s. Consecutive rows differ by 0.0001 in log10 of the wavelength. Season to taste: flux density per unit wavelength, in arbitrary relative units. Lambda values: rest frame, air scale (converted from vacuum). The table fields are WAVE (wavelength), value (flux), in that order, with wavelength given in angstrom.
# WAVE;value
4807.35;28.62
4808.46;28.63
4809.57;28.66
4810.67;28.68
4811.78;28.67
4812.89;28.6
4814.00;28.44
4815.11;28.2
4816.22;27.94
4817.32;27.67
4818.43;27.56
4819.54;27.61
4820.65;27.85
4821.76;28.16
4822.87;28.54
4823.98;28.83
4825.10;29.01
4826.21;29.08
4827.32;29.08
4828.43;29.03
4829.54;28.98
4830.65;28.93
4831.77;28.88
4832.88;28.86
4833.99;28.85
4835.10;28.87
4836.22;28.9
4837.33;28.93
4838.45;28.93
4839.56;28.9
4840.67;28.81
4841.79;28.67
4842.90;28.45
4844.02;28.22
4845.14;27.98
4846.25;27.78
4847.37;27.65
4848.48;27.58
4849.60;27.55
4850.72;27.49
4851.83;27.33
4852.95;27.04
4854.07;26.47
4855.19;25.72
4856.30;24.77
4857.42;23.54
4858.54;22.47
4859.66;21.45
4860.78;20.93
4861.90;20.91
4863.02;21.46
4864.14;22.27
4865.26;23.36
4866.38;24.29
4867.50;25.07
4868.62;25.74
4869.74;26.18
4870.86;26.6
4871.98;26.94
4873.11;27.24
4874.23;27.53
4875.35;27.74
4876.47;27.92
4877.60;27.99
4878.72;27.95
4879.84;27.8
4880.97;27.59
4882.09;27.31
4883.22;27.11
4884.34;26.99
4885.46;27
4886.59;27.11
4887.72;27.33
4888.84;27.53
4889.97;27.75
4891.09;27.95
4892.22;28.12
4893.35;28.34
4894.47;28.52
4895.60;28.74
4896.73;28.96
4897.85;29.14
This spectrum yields 1.0 angstrom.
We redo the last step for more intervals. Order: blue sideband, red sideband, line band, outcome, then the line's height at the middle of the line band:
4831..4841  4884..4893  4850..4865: 2.28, 28.3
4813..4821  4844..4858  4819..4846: -1.23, 27.4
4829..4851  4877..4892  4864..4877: 0.83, 27.8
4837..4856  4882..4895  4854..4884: 2.54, 27.7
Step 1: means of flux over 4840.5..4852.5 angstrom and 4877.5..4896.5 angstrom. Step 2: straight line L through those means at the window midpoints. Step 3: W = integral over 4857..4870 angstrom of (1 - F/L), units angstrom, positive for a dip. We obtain 2.2 angstrom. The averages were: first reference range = 27.9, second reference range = 27.7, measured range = 23.1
